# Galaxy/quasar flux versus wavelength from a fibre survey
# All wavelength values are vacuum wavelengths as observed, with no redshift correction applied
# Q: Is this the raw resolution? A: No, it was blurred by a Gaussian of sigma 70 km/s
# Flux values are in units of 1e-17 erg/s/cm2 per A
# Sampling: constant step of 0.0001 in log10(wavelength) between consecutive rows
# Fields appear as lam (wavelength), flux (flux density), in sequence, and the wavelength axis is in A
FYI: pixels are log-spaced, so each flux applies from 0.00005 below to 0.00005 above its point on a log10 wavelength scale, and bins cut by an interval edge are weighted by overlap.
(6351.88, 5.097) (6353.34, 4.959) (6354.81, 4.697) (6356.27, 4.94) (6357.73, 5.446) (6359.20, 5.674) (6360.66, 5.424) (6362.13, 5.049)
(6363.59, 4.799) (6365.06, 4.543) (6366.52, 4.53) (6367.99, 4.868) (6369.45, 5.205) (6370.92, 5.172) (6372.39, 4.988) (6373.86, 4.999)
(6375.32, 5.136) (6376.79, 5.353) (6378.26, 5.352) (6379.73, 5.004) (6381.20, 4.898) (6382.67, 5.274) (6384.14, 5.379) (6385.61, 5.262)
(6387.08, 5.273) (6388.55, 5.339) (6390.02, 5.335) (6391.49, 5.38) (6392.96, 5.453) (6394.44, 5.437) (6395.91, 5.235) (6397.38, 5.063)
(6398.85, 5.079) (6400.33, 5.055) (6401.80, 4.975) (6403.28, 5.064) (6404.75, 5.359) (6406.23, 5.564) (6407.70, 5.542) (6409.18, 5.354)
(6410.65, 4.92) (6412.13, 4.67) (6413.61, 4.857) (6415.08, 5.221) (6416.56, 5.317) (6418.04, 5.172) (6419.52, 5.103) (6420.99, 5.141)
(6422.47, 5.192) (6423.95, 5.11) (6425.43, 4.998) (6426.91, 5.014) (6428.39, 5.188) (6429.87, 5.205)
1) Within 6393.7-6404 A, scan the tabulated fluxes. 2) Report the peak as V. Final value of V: 5.437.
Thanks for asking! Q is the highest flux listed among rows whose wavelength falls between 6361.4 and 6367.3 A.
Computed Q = 5.049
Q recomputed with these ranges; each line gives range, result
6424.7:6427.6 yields 5.014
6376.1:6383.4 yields 5.353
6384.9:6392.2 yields 5.38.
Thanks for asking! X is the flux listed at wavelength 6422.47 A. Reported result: 5.192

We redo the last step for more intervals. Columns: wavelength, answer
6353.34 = 4.959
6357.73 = 5.446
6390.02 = 5.335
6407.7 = 5.542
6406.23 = 5.564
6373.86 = 4.999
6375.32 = 5.136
